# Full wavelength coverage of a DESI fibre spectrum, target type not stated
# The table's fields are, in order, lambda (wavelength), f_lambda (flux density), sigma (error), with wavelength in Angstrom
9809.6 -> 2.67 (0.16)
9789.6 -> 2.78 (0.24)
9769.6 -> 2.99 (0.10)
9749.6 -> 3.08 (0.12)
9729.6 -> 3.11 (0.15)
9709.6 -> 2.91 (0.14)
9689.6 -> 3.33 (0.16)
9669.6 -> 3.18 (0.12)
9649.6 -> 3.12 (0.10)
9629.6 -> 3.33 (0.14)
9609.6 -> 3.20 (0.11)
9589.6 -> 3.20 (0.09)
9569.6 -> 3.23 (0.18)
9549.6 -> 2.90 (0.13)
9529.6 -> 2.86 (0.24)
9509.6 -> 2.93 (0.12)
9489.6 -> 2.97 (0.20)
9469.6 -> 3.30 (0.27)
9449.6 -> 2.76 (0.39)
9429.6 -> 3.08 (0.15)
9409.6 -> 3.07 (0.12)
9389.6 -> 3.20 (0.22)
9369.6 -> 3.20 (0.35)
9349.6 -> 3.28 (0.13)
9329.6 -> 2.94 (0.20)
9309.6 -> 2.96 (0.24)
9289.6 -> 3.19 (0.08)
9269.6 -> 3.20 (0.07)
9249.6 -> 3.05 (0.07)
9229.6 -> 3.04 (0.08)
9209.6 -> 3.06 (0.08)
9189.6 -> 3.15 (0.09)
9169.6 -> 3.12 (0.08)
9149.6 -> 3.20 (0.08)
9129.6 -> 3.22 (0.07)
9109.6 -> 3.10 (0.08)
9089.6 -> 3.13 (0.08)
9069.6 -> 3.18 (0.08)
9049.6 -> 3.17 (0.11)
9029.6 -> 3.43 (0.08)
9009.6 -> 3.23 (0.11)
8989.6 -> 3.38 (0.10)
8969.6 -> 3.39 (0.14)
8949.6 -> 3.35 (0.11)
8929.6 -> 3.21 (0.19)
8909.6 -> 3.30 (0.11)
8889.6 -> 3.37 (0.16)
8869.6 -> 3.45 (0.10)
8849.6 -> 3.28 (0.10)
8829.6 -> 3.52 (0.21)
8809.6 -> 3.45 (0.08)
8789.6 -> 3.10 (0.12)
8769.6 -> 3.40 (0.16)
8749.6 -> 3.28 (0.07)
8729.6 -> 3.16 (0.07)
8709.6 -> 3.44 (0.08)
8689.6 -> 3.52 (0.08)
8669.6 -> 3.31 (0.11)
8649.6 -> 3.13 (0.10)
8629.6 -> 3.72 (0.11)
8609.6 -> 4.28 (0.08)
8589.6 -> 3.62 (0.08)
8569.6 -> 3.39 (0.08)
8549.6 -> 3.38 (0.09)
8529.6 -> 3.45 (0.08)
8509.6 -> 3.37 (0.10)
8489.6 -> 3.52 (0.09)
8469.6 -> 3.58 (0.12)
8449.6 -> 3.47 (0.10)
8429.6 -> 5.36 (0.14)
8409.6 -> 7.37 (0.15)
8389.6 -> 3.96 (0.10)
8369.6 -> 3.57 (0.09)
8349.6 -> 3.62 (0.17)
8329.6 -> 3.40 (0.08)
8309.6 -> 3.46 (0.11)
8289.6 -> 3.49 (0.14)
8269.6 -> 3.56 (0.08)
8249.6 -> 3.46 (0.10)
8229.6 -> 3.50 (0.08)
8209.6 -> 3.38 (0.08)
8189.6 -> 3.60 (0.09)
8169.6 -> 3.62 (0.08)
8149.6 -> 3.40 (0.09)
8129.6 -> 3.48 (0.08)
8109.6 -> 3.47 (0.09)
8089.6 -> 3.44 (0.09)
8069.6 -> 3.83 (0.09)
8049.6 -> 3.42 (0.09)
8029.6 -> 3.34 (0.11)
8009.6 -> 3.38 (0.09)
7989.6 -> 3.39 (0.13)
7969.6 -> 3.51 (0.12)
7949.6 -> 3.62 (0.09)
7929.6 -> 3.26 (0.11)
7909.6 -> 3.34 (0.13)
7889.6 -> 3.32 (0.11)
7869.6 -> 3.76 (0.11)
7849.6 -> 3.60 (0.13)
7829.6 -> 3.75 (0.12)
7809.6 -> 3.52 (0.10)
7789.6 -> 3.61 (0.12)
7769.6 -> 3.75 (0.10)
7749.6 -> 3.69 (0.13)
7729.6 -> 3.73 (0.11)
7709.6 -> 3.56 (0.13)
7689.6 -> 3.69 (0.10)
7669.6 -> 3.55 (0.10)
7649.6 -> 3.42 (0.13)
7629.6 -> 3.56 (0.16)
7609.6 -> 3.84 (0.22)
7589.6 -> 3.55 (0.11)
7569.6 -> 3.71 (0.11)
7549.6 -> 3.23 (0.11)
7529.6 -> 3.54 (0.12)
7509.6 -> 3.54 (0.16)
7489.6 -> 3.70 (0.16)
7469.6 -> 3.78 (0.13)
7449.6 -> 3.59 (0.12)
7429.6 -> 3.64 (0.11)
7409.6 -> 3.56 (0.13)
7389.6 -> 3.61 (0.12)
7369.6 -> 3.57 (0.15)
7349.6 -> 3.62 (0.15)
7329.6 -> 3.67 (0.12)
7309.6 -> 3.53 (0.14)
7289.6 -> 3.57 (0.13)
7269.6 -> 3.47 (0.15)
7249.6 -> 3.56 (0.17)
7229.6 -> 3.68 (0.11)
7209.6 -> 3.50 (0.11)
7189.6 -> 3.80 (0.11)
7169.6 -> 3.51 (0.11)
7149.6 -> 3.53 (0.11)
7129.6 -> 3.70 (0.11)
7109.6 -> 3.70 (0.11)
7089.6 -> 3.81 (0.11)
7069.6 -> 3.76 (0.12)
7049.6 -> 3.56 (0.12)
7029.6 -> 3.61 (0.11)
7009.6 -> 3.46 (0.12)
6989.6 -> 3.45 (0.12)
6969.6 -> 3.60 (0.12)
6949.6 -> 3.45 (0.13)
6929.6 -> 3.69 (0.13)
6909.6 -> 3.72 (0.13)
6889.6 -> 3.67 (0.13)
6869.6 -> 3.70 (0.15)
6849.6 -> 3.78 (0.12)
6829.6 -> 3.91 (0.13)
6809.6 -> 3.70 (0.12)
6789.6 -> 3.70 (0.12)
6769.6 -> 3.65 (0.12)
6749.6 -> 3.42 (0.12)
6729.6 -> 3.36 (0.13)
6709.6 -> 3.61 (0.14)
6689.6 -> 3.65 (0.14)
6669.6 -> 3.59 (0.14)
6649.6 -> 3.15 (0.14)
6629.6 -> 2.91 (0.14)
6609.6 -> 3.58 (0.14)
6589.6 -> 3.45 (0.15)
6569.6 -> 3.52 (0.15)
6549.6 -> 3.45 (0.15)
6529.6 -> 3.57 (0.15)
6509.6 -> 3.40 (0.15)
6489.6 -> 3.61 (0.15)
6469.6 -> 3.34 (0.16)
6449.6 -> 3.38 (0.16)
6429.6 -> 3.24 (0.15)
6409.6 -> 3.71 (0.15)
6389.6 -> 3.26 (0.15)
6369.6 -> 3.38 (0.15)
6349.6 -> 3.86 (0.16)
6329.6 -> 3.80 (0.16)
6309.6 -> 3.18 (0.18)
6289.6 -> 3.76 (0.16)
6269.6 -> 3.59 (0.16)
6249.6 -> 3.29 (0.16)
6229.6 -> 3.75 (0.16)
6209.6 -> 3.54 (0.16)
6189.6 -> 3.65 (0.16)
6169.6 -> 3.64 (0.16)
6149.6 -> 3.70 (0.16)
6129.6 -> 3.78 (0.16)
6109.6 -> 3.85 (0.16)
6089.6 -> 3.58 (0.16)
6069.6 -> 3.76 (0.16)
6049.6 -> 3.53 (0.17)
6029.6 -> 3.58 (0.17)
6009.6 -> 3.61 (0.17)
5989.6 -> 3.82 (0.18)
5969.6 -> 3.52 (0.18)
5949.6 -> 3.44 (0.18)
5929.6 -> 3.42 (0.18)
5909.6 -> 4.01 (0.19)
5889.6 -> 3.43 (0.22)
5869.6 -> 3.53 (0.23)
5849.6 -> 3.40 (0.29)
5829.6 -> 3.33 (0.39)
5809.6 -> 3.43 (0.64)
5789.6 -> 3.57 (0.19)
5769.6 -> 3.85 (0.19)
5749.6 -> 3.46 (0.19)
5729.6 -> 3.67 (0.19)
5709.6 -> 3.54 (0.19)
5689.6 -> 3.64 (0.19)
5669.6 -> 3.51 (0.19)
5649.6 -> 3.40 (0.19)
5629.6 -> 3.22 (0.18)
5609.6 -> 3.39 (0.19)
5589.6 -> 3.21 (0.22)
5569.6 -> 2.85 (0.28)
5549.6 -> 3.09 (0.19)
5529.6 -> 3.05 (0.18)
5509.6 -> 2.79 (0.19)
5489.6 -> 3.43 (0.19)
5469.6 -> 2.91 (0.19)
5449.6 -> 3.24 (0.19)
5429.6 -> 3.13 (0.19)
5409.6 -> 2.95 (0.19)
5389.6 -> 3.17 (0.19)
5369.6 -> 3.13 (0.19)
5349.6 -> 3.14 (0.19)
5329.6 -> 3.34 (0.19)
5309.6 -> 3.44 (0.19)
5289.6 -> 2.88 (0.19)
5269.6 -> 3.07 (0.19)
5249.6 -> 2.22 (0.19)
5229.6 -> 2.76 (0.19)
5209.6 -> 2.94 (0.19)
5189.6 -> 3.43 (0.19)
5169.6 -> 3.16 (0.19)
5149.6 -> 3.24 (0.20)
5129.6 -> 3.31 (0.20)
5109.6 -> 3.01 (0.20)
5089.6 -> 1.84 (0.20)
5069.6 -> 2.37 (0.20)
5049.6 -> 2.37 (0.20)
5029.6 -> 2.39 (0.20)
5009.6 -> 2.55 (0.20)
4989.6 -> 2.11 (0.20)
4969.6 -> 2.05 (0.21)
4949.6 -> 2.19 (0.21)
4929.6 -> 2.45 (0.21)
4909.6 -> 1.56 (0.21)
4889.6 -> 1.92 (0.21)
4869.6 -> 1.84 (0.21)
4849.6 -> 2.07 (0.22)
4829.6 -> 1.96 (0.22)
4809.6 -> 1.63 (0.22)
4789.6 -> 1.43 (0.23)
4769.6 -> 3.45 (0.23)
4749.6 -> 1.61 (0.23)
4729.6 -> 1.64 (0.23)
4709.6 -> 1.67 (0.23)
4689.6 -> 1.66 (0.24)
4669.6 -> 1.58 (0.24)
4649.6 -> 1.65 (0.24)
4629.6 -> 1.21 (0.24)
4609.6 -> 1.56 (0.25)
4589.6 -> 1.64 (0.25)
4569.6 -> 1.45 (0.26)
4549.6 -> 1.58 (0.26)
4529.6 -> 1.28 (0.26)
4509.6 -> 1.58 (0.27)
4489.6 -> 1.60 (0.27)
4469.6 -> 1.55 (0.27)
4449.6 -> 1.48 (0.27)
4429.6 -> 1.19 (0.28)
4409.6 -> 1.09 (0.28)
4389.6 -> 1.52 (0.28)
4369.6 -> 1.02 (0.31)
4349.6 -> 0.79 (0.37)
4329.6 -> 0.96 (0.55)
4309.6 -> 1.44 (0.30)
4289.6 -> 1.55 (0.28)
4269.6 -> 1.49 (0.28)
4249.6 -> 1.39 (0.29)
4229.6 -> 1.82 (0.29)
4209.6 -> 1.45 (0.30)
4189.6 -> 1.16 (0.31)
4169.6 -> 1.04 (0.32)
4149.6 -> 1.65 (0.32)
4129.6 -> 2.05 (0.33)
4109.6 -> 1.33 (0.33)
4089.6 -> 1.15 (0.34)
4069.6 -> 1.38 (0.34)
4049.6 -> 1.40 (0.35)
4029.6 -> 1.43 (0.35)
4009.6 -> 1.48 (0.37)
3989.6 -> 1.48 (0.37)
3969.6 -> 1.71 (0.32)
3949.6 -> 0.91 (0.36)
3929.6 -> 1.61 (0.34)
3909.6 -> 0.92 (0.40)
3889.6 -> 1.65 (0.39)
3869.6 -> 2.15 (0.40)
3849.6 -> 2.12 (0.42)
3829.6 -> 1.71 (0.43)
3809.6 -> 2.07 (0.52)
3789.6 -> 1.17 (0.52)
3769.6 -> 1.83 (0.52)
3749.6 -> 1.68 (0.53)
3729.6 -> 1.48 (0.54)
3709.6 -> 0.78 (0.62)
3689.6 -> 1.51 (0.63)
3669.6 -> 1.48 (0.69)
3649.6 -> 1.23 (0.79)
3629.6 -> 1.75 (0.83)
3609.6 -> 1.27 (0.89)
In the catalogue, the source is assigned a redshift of 0.28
